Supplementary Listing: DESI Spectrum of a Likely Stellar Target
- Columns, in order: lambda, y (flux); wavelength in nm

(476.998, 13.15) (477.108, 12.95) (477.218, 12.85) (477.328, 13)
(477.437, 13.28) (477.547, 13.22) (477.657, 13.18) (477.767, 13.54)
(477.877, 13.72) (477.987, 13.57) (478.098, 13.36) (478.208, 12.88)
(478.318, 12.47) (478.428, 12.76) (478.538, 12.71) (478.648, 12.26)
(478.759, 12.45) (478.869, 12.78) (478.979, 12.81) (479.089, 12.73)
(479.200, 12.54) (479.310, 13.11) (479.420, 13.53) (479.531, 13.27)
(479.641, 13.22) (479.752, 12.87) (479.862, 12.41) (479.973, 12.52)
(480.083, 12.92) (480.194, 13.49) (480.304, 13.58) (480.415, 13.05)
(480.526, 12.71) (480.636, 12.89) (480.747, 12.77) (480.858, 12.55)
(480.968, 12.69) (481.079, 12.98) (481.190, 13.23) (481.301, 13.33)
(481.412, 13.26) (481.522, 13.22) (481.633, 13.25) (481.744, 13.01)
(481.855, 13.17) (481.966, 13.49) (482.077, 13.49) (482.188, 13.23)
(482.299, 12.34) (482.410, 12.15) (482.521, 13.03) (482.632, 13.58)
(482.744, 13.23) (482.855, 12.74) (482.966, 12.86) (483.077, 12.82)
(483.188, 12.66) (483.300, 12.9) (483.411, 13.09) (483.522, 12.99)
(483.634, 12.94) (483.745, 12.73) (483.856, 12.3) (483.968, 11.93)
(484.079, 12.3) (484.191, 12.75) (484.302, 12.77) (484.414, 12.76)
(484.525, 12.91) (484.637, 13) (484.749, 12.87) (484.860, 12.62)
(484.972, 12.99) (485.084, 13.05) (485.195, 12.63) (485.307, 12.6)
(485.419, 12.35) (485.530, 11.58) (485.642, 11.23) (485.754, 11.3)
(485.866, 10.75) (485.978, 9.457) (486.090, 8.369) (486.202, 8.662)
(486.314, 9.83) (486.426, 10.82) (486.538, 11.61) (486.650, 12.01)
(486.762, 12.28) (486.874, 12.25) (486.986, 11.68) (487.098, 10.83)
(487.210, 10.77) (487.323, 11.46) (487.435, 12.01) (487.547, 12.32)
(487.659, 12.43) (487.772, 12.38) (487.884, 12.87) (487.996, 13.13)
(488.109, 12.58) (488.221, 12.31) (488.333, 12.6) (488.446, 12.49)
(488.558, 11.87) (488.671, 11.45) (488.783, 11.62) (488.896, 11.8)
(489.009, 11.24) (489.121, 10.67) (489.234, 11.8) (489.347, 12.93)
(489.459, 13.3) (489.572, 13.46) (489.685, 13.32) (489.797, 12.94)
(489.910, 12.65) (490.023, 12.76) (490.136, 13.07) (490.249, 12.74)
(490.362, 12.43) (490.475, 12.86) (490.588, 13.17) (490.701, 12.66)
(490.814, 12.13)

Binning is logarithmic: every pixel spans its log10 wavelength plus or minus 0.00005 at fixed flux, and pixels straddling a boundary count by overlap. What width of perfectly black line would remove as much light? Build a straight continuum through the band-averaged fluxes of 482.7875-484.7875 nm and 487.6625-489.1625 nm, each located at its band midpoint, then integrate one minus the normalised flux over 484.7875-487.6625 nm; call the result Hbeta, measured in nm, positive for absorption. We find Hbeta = 0.22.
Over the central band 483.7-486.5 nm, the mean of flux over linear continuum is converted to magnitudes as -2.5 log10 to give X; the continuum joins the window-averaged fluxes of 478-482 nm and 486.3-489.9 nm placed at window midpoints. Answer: 0.06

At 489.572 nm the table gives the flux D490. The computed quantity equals 13.46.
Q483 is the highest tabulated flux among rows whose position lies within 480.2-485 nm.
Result 13.58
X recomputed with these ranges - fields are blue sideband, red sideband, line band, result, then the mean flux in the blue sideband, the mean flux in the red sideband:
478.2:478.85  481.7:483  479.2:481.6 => -0.02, 12.6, 13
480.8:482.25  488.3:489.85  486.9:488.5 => 0.02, 13.1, 12.2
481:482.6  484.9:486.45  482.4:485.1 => -0.06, 13.1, 11.1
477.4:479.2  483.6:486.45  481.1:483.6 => -0.07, 13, 11.8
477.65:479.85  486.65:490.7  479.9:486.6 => 0.02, 13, 12.3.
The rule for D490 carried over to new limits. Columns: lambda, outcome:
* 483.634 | 12.94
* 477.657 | 13.18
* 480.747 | 12.77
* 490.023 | 12.76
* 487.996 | 13.13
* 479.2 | 12.54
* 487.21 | 10.77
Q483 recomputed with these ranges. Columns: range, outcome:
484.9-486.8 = 13.05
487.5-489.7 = 13.46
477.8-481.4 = 13.72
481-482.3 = 13.49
